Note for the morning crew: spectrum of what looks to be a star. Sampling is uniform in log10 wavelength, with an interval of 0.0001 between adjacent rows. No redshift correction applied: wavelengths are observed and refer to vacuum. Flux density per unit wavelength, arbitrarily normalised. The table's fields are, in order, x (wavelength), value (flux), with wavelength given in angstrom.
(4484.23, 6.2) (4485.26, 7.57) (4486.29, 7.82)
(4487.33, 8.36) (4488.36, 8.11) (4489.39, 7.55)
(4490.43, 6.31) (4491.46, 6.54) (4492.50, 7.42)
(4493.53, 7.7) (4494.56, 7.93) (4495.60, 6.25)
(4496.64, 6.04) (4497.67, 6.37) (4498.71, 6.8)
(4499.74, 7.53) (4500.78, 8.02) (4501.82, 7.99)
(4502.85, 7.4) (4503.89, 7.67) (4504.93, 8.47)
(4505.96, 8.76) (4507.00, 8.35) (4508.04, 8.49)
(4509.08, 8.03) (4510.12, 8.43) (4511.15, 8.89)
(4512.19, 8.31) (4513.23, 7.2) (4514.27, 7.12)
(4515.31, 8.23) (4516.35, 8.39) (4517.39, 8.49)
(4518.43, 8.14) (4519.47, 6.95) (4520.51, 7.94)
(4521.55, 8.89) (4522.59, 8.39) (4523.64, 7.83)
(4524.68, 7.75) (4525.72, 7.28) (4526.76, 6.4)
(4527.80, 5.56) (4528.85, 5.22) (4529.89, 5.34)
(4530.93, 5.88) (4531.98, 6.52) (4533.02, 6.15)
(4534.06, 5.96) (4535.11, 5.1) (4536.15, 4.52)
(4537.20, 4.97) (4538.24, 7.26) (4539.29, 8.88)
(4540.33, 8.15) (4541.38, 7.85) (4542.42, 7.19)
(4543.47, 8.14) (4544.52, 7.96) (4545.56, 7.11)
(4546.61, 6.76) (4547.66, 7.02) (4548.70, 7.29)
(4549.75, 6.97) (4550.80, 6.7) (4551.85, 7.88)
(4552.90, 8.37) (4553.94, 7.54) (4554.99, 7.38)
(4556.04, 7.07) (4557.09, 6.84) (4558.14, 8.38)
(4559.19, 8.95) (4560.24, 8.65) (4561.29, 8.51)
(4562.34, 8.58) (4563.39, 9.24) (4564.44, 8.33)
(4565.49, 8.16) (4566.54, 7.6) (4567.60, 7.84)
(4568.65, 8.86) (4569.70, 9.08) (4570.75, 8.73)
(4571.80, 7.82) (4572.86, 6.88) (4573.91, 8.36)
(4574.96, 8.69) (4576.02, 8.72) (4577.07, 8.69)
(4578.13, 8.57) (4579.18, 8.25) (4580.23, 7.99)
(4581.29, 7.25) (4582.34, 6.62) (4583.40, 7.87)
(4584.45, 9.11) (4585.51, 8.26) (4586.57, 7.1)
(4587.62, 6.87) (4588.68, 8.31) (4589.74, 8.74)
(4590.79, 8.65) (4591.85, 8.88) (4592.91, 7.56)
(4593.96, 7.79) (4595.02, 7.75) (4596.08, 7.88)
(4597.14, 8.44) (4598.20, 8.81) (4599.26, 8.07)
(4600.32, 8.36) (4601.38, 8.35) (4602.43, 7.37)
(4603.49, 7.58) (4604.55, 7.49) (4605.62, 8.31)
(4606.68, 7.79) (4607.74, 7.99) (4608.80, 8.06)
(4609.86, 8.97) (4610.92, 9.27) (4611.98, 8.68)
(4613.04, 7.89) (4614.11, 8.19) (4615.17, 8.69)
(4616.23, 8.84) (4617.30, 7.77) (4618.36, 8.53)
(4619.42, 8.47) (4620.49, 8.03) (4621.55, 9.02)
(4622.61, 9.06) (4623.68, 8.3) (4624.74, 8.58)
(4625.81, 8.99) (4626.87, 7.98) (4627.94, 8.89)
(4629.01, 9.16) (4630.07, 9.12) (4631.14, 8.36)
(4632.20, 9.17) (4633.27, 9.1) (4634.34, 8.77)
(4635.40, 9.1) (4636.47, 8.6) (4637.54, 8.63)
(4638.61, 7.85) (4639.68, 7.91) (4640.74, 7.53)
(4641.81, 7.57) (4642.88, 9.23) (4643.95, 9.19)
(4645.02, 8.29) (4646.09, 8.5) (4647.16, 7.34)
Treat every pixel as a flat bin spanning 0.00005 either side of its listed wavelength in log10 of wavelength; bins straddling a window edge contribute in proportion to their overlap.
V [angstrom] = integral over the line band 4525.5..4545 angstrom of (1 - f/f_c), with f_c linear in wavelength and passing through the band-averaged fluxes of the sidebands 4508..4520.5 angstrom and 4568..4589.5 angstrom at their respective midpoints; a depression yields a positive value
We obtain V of 3.7 angstrom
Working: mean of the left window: 8.04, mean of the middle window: 6.53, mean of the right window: 8.11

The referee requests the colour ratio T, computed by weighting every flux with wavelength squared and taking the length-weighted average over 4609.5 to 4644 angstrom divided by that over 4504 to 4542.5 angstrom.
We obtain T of 1.22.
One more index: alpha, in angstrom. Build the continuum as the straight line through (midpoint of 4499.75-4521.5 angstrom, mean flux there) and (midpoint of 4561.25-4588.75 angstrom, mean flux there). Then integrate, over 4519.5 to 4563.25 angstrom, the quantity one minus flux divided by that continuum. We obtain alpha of 4.8 angstrom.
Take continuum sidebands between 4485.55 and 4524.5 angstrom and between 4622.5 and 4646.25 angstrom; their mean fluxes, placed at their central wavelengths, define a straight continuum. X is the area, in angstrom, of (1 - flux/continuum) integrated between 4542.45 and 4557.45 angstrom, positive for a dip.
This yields 1.3 angstrom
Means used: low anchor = 7.76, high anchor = 8.6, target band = 7.36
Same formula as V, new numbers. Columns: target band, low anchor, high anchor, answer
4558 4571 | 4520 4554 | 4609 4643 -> -1.85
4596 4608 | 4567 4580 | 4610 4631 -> 0.66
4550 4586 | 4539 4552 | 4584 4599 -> -1.34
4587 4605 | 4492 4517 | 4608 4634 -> 0.82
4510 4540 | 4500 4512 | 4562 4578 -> 4.25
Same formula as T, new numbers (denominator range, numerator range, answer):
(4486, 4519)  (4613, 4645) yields 1.17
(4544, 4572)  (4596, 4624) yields 1.07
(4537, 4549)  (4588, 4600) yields 1.13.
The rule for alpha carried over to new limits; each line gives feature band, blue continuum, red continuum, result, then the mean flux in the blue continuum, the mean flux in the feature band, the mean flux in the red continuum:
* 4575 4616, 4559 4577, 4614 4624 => 1.5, 8.41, 8.15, 8.51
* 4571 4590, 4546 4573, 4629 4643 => 0.2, 7.91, 8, 8.54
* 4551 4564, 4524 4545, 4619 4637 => -1.7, 6.61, 8.08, 8.75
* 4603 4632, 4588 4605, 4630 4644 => -0.4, 8.12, 8.45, 8.54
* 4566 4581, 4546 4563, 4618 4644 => -0.7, 7.69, 8.27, 8.6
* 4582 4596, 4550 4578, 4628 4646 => 0.5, 8.14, 7.98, 8.6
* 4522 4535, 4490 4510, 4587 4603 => 2.0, 7.5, 6.49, 8.12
